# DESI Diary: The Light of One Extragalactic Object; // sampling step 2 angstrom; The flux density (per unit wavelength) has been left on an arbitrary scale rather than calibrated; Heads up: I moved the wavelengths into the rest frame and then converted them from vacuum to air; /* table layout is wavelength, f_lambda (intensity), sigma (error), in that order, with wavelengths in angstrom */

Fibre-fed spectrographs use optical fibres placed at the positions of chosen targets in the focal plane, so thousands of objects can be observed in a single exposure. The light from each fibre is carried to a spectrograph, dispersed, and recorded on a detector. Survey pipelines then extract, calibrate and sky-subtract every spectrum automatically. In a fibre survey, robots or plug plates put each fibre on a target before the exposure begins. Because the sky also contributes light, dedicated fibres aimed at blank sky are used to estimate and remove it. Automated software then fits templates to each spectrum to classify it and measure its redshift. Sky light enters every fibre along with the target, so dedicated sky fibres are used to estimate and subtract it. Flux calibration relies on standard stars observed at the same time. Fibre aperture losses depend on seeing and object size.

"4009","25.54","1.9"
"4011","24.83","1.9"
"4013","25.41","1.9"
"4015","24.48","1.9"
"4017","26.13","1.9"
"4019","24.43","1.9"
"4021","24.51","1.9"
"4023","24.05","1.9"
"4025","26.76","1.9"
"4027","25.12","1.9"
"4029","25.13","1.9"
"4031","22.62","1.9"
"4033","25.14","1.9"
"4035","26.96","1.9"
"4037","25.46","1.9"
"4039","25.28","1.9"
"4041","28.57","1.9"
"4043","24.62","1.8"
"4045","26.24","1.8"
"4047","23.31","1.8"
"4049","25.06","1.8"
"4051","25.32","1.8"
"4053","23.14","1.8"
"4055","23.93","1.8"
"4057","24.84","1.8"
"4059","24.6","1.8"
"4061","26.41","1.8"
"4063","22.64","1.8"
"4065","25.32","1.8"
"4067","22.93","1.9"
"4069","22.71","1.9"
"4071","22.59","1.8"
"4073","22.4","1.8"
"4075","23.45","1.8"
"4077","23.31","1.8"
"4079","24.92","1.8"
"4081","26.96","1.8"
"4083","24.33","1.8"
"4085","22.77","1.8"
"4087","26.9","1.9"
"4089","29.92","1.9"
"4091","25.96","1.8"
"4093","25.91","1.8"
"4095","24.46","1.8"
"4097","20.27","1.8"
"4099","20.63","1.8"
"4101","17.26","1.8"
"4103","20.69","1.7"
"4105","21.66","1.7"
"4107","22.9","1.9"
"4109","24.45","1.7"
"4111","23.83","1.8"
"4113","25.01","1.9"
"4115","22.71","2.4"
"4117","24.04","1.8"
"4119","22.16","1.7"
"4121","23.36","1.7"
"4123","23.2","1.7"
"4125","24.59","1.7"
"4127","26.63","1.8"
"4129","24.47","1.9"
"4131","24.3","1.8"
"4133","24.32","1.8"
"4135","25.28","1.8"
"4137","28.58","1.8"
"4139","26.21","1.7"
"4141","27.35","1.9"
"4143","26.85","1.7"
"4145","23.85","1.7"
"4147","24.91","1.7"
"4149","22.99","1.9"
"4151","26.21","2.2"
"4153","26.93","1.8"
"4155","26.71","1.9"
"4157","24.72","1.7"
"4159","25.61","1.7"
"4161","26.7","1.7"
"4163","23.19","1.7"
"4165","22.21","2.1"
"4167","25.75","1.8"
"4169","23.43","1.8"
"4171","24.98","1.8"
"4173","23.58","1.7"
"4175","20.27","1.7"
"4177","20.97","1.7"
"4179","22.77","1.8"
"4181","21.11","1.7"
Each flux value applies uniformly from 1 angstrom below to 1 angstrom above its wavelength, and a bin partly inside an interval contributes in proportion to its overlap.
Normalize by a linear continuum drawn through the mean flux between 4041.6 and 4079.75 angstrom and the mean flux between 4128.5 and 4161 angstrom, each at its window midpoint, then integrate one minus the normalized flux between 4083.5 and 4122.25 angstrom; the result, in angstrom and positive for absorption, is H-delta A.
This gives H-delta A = 2.3 angstrom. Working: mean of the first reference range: 24.1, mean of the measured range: 23.4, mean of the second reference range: 25.6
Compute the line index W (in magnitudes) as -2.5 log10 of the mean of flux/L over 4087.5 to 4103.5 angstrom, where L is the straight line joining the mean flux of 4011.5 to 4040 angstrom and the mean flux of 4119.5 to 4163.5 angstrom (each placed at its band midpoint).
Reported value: 0.08 mag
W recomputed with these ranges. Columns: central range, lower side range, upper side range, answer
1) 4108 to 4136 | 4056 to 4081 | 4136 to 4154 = 0.05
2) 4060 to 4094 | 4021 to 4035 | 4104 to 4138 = -0.01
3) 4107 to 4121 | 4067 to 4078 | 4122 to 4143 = 0.05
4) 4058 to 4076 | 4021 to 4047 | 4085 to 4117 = 0.04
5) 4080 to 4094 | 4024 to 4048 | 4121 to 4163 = -0.03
